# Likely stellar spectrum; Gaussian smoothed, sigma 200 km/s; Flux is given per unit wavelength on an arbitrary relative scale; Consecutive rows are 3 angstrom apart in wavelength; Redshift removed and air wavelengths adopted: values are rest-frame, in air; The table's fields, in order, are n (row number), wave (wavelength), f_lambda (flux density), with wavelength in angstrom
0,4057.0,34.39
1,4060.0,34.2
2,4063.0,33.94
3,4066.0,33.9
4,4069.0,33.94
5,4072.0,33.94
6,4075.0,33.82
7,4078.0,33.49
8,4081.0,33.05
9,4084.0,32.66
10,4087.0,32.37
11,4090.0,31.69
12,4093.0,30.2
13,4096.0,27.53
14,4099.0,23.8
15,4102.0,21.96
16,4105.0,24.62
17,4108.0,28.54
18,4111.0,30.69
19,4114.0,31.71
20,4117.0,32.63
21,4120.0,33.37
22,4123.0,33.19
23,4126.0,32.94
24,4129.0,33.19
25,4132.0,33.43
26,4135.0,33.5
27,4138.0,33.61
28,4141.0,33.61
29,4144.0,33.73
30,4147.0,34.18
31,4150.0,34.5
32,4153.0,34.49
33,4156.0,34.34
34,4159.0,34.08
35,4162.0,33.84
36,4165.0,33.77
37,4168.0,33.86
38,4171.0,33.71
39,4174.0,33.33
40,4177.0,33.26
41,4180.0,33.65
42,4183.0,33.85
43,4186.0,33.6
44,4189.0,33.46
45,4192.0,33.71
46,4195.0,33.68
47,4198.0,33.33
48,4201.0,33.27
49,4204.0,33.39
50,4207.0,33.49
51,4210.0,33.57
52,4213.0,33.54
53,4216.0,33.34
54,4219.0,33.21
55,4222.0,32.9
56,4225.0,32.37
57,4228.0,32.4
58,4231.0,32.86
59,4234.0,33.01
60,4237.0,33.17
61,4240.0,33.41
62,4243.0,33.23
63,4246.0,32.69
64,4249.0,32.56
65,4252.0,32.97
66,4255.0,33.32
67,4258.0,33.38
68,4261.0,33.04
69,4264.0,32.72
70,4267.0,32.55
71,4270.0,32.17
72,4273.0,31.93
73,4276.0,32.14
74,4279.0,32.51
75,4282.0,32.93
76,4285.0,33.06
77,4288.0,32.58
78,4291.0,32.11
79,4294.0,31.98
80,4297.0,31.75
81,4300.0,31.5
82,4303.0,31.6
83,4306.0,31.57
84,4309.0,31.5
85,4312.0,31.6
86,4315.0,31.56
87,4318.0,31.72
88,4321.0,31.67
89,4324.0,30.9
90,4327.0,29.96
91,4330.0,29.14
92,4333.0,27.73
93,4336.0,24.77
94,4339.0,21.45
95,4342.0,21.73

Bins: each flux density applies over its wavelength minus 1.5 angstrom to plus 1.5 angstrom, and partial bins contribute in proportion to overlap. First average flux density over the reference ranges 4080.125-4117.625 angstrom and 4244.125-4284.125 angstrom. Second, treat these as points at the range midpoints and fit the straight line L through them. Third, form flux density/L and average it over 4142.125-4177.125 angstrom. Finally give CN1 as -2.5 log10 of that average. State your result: -0.12 mag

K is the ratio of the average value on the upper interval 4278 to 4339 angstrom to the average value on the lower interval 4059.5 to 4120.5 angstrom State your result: 1.00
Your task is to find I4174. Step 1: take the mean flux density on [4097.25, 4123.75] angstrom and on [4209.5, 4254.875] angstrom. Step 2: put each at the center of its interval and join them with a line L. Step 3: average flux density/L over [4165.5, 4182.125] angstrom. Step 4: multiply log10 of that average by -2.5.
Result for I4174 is -0.09 mag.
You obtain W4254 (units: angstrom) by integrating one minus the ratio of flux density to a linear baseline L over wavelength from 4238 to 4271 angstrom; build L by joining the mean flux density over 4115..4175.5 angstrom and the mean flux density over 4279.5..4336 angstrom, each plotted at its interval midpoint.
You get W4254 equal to -0.9 angstrom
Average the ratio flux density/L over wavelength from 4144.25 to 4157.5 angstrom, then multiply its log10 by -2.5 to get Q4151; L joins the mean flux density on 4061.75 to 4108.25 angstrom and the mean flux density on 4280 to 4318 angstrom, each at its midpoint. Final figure -0.109 mag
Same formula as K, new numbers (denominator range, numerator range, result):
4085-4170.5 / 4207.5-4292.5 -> 1.03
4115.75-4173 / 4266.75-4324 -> 0.95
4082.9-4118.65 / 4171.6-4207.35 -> 1.15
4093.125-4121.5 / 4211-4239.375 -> 1.16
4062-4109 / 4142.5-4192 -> 1.11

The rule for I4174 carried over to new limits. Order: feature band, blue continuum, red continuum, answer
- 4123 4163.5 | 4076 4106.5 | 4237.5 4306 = -0.12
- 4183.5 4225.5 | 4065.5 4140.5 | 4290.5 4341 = -0.09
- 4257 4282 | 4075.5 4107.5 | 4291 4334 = -0.06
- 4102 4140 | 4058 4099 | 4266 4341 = 0.02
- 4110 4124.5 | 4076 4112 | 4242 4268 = -0.09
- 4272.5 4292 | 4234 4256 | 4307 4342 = -0.05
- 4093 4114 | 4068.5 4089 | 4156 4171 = 0.24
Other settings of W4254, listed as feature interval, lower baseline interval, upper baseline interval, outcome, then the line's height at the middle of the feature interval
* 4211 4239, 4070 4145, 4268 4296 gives -0.8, 32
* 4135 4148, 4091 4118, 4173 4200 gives -1.4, 30.5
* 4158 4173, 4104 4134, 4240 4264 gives -0.8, 32.1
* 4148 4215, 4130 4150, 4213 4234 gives -0.8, 33.3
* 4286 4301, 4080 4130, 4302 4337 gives -0.8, 30.3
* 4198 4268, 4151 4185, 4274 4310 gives -0.3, 32.9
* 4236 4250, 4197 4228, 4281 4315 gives -0.1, 32.8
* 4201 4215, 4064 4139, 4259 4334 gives -0.9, 31.6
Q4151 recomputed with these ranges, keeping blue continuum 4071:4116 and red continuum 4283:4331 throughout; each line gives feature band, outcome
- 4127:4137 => -0.106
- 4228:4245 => -0.069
